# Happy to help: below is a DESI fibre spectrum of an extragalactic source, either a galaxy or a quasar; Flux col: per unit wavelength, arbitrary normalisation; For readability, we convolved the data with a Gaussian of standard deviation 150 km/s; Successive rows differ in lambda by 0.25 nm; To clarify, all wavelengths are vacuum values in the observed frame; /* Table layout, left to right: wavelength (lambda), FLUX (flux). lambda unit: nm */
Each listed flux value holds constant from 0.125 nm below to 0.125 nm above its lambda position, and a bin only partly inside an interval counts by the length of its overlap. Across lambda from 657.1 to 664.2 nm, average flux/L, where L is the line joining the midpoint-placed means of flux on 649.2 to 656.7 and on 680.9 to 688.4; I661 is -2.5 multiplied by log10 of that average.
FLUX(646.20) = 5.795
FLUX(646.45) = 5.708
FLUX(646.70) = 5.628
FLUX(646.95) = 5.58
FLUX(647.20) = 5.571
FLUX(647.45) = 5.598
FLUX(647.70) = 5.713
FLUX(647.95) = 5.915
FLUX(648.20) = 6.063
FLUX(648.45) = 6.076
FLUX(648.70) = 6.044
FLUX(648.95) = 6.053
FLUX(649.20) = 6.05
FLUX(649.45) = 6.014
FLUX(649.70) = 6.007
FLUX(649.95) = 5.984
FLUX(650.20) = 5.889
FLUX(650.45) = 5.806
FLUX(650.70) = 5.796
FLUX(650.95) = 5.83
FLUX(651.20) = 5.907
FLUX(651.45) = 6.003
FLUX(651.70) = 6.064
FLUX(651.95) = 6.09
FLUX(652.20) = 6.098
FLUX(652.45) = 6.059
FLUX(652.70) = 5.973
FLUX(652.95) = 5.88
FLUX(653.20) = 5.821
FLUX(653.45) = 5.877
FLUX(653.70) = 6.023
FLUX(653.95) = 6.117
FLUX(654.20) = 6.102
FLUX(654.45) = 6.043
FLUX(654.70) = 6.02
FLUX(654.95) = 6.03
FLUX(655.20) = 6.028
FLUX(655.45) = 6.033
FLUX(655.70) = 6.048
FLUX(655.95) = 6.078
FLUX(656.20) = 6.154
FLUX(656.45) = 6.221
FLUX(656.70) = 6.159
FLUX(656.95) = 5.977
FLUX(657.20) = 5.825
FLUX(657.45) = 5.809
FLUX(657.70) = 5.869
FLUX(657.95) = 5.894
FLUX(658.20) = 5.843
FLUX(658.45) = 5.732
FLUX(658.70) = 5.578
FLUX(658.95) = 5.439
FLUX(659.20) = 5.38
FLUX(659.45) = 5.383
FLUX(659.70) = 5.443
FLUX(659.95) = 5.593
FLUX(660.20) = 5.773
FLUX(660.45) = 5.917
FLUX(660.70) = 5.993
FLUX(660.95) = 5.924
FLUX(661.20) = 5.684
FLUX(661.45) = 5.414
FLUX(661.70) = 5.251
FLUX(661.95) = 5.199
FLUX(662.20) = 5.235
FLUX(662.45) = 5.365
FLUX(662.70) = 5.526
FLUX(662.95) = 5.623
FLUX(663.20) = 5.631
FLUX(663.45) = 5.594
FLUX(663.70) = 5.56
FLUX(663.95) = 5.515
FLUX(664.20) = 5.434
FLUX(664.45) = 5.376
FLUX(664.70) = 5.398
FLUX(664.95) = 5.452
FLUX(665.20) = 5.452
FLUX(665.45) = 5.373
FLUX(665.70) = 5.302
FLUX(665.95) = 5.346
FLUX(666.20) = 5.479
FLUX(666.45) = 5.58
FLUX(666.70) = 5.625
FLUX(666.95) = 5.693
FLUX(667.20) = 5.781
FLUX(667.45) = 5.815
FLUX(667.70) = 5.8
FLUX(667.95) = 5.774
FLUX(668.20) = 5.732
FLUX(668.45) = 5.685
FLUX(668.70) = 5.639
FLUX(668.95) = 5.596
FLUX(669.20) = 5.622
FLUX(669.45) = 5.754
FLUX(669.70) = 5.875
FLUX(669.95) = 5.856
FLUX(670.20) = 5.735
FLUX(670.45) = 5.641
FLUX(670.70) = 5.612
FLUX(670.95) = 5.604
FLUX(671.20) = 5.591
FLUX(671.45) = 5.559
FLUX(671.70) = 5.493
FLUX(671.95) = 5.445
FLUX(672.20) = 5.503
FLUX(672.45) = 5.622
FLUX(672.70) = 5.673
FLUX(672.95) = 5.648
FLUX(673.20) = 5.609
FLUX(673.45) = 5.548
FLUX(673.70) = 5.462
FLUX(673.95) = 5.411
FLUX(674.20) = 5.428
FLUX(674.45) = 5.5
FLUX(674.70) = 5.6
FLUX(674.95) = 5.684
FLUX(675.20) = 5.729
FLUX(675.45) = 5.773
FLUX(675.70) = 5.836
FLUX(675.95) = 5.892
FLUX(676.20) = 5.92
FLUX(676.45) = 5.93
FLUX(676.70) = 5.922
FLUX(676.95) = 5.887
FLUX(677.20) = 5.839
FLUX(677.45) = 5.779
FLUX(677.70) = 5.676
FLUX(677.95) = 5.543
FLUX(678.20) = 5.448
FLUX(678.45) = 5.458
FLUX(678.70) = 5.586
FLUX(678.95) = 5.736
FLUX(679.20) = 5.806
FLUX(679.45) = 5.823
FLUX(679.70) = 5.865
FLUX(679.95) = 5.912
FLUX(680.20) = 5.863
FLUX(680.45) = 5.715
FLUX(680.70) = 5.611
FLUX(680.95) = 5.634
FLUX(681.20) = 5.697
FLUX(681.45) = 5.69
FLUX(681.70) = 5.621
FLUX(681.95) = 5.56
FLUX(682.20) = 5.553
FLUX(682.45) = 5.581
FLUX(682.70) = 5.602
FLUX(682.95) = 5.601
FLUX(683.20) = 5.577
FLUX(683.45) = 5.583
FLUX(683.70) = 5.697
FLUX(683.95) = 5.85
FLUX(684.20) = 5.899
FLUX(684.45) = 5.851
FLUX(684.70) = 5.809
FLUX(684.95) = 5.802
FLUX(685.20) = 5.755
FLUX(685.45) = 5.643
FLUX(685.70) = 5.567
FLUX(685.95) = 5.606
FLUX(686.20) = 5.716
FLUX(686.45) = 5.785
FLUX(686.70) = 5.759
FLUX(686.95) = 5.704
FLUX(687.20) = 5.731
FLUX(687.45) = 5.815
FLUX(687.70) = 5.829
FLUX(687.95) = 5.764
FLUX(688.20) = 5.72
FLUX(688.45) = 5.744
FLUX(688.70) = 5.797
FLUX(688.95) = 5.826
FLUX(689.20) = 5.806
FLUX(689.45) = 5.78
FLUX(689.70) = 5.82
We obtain 0.062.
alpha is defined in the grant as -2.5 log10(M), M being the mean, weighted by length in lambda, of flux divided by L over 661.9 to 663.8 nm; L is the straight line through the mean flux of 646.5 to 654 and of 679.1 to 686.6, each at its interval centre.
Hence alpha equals 0.07 mag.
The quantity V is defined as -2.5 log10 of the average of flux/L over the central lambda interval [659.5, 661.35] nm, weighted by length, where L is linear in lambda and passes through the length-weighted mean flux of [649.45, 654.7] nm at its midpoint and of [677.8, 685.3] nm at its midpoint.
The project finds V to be 0.03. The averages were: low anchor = 5.97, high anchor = 5.69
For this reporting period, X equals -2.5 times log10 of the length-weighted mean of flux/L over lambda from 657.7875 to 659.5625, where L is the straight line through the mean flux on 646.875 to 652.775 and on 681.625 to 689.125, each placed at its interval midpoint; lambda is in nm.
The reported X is 0.05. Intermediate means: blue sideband 5.93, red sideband 5.71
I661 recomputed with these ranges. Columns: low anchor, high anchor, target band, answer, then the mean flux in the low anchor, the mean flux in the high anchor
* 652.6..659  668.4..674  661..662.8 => 0.08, 5.95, 5.62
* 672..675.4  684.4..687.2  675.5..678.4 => -0.03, 5.57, 5.72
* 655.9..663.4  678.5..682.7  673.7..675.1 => 0.03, 5.69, 5.7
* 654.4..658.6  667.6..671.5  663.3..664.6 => 0.06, 5.98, 5.69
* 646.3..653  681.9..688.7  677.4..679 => 0.03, 5.9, 5.71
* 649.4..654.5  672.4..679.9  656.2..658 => -0.01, 5.97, 5.69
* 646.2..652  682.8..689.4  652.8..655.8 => -0.03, 5.88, 5.74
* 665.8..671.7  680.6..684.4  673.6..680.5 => -0.01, 5.66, 5.65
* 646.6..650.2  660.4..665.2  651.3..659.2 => -0.05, 5.88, 5.52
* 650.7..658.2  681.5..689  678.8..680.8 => -0.01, 6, 5.71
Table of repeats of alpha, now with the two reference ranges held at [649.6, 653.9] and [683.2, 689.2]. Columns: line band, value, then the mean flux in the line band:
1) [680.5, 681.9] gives 0.02 mag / 5.65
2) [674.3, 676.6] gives 0.01 mag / 5.76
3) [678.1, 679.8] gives 0.02 mag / 5.68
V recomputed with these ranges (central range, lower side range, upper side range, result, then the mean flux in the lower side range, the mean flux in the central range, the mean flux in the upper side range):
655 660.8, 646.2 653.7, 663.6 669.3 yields -0.02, 5.9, 5.84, 5.57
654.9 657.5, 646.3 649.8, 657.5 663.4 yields -0.07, 5.86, 6.04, 5.6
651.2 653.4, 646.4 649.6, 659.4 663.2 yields -0.04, 5.85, 5.99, 5.56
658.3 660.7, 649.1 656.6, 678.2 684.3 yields 0.06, 6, 5.61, 5.68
